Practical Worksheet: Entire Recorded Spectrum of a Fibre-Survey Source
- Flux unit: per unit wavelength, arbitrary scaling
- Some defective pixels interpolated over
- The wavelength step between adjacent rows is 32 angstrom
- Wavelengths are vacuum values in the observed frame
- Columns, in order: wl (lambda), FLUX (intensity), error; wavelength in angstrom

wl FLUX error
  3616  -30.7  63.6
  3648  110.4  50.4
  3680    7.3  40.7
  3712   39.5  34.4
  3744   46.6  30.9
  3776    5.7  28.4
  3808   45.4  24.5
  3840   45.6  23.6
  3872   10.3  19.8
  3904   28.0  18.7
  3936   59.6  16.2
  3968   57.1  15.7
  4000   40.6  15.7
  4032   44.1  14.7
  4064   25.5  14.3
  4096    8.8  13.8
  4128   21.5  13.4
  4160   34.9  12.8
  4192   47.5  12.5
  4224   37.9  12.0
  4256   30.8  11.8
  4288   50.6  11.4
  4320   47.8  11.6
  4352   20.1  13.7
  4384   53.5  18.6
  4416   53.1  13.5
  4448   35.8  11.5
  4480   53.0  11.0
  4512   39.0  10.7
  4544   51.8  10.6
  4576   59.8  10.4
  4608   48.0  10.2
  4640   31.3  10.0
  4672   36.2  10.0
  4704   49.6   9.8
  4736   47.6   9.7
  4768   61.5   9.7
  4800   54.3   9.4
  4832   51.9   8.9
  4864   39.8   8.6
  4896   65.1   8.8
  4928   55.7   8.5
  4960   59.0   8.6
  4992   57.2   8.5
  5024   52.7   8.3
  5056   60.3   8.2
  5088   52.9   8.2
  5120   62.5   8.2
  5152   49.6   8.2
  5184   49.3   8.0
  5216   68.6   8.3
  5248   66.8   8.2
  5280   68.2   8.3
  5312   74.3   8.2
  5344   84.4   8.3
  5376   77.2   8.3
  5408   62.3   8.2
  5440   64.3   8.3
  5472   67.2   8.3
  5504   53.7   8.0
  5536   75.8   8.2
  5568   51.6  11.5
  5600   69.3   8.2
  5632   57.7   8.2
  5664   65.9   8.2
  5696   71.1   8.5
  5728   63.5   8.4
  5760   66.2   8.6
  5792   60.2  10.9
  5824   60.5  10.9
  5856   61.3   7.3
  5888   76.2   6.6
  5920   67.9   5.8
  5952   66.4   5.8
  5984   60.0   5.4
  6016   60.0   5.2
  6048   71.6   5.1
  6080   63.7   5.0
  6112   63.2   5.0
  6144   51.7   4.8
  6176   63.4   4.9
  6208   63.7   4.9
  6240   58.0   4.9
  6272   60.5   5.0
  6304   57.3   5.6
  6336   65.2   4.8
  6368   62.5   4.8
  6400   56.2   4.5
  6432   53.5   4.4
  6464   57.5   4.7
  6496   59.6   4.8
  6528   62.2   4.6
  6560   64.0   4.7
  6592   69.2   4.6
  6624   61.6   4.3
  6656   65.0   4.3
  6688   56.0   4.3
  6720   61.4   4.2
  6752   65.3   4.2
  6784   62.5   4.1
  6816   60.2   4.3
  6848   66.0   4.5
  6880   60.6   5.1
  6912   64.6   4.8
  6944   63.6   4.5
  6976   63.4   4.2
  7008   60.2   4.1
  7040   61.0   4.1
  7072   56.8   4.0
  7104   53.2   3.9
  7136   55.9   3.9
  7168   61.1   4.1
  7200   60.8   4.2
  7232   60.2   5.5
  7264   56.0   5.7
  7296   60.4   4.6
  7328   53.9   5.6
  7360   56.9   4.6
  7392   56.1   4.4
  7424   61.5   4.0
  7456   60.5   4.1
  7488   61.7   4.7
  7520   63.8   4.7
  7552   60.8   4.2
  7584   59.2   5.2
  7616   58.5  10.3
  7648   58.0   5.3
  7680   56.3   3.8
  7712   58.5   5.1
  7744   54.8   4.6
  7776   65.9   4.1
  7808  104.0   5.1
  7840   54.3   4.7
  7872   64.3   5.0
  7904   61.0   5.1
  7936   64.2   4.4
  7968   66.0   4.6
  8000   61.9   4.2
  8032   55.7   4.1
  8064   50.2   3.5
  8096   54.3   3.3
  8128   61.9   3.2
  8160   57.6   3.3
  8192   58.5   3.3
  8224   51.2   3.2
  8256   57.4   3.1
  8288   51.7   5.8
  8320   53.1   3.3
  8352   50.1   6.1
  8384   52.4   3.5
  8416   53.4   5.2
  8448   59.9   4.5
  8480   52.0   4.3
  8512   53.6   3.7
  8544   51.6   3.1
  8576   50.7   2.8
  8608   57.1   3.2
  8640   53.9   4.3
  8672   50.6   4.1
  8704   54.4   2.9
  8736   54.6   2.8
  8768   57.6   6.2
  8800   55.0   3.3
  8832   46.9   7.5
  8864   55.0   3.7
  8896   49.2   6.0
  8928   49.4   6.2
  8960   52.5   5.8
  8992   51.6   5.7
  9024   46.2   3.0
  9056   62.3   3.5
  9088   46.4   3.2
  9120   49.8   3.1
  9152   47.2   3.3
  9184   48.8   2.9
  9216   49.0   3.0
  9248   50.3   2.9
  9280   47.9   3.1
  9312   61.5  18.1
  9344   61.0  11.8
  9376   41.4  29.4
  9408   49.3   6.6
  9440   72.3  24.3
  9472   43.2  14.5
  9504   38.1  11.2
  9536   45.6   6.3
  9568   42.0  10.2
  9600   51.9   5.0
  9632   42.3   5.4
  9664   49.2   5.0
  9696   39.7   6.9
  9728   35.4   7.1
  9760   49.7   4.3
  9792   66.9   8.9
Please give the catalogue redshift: 0.19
